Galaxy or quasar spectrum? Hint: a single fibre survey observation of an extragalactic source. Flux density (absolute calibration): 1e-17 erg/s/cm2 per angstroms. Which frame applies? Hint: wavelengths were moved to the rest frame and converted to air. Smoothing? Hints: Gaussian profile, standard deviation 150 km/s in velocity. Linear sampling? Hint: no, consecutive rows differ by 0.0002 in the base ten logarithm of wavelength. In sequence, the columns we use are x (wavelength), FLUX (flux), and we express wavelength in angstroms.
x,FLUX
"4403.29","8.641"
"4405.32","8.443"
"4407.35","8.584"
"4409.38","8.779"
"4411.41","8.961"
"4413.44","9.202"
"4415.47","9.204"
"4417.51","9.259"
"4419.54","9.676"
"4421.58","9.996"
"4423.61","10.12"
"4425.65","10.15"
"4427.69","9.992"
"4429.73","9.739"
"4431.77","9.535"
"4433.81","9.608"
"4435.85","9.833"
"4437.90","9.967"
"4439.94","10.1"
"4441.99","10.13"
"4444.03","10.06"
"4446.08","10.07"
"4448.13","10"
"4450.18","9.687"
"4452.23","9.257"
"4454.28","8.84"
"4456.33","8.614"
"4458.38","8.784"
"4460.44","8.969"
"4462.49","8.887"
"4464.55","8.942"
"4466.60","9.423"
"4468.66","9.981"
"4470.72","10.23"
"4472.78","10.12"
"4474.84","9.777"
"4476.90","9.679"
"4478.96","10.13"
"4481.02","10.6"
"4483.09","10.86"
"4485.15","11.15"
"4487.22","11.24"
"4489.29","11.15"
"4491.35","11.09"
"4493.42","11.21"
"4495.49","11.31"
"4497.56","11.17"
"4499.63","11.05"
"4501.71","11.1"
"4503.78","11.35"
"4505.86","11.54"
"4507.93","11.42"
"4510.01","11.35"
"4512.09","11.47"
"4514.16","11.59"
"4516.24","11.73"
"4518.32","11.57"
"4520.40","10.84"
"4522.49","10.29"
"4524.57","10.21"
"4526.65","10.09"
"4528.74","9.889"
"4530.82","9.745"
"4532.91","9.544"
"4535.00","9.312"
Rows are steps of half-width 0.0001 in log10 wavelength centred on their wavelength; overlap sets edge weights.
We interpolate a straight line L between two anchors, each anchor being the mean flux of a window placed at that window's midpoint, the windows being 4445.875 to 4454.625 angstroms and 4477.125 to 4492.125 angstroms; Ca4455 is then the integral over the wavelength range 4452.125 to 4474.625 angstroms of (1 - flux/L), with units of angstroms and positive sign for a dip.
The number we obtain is 1.7 angstroms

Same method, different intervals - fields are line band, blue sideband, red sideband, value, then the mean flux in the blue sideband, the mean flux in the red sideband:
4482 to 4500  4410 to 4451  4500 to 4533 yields -1.0 angstroms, 9.76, 10.9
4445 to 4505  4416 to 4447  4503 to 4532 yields 1.4 angstroms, 9.87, 10.9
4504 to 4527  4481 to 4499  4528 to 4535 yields -2.1 angstroms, 11.1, 9.66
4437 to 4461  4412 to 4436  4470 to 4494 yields 1.2 angstroms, 9.68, 10.6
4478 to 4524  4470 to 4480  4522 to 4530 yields -5.0 angstroms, 9.99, 10.1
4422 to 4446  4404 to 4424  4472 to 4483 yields -1.1 angstroms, 9.19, 10.1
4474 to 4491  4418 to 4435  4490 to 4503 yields 0.5 angstroms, 9.84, 11.2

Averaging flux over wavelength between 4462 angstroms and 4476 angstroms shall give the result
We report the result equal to 9.65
